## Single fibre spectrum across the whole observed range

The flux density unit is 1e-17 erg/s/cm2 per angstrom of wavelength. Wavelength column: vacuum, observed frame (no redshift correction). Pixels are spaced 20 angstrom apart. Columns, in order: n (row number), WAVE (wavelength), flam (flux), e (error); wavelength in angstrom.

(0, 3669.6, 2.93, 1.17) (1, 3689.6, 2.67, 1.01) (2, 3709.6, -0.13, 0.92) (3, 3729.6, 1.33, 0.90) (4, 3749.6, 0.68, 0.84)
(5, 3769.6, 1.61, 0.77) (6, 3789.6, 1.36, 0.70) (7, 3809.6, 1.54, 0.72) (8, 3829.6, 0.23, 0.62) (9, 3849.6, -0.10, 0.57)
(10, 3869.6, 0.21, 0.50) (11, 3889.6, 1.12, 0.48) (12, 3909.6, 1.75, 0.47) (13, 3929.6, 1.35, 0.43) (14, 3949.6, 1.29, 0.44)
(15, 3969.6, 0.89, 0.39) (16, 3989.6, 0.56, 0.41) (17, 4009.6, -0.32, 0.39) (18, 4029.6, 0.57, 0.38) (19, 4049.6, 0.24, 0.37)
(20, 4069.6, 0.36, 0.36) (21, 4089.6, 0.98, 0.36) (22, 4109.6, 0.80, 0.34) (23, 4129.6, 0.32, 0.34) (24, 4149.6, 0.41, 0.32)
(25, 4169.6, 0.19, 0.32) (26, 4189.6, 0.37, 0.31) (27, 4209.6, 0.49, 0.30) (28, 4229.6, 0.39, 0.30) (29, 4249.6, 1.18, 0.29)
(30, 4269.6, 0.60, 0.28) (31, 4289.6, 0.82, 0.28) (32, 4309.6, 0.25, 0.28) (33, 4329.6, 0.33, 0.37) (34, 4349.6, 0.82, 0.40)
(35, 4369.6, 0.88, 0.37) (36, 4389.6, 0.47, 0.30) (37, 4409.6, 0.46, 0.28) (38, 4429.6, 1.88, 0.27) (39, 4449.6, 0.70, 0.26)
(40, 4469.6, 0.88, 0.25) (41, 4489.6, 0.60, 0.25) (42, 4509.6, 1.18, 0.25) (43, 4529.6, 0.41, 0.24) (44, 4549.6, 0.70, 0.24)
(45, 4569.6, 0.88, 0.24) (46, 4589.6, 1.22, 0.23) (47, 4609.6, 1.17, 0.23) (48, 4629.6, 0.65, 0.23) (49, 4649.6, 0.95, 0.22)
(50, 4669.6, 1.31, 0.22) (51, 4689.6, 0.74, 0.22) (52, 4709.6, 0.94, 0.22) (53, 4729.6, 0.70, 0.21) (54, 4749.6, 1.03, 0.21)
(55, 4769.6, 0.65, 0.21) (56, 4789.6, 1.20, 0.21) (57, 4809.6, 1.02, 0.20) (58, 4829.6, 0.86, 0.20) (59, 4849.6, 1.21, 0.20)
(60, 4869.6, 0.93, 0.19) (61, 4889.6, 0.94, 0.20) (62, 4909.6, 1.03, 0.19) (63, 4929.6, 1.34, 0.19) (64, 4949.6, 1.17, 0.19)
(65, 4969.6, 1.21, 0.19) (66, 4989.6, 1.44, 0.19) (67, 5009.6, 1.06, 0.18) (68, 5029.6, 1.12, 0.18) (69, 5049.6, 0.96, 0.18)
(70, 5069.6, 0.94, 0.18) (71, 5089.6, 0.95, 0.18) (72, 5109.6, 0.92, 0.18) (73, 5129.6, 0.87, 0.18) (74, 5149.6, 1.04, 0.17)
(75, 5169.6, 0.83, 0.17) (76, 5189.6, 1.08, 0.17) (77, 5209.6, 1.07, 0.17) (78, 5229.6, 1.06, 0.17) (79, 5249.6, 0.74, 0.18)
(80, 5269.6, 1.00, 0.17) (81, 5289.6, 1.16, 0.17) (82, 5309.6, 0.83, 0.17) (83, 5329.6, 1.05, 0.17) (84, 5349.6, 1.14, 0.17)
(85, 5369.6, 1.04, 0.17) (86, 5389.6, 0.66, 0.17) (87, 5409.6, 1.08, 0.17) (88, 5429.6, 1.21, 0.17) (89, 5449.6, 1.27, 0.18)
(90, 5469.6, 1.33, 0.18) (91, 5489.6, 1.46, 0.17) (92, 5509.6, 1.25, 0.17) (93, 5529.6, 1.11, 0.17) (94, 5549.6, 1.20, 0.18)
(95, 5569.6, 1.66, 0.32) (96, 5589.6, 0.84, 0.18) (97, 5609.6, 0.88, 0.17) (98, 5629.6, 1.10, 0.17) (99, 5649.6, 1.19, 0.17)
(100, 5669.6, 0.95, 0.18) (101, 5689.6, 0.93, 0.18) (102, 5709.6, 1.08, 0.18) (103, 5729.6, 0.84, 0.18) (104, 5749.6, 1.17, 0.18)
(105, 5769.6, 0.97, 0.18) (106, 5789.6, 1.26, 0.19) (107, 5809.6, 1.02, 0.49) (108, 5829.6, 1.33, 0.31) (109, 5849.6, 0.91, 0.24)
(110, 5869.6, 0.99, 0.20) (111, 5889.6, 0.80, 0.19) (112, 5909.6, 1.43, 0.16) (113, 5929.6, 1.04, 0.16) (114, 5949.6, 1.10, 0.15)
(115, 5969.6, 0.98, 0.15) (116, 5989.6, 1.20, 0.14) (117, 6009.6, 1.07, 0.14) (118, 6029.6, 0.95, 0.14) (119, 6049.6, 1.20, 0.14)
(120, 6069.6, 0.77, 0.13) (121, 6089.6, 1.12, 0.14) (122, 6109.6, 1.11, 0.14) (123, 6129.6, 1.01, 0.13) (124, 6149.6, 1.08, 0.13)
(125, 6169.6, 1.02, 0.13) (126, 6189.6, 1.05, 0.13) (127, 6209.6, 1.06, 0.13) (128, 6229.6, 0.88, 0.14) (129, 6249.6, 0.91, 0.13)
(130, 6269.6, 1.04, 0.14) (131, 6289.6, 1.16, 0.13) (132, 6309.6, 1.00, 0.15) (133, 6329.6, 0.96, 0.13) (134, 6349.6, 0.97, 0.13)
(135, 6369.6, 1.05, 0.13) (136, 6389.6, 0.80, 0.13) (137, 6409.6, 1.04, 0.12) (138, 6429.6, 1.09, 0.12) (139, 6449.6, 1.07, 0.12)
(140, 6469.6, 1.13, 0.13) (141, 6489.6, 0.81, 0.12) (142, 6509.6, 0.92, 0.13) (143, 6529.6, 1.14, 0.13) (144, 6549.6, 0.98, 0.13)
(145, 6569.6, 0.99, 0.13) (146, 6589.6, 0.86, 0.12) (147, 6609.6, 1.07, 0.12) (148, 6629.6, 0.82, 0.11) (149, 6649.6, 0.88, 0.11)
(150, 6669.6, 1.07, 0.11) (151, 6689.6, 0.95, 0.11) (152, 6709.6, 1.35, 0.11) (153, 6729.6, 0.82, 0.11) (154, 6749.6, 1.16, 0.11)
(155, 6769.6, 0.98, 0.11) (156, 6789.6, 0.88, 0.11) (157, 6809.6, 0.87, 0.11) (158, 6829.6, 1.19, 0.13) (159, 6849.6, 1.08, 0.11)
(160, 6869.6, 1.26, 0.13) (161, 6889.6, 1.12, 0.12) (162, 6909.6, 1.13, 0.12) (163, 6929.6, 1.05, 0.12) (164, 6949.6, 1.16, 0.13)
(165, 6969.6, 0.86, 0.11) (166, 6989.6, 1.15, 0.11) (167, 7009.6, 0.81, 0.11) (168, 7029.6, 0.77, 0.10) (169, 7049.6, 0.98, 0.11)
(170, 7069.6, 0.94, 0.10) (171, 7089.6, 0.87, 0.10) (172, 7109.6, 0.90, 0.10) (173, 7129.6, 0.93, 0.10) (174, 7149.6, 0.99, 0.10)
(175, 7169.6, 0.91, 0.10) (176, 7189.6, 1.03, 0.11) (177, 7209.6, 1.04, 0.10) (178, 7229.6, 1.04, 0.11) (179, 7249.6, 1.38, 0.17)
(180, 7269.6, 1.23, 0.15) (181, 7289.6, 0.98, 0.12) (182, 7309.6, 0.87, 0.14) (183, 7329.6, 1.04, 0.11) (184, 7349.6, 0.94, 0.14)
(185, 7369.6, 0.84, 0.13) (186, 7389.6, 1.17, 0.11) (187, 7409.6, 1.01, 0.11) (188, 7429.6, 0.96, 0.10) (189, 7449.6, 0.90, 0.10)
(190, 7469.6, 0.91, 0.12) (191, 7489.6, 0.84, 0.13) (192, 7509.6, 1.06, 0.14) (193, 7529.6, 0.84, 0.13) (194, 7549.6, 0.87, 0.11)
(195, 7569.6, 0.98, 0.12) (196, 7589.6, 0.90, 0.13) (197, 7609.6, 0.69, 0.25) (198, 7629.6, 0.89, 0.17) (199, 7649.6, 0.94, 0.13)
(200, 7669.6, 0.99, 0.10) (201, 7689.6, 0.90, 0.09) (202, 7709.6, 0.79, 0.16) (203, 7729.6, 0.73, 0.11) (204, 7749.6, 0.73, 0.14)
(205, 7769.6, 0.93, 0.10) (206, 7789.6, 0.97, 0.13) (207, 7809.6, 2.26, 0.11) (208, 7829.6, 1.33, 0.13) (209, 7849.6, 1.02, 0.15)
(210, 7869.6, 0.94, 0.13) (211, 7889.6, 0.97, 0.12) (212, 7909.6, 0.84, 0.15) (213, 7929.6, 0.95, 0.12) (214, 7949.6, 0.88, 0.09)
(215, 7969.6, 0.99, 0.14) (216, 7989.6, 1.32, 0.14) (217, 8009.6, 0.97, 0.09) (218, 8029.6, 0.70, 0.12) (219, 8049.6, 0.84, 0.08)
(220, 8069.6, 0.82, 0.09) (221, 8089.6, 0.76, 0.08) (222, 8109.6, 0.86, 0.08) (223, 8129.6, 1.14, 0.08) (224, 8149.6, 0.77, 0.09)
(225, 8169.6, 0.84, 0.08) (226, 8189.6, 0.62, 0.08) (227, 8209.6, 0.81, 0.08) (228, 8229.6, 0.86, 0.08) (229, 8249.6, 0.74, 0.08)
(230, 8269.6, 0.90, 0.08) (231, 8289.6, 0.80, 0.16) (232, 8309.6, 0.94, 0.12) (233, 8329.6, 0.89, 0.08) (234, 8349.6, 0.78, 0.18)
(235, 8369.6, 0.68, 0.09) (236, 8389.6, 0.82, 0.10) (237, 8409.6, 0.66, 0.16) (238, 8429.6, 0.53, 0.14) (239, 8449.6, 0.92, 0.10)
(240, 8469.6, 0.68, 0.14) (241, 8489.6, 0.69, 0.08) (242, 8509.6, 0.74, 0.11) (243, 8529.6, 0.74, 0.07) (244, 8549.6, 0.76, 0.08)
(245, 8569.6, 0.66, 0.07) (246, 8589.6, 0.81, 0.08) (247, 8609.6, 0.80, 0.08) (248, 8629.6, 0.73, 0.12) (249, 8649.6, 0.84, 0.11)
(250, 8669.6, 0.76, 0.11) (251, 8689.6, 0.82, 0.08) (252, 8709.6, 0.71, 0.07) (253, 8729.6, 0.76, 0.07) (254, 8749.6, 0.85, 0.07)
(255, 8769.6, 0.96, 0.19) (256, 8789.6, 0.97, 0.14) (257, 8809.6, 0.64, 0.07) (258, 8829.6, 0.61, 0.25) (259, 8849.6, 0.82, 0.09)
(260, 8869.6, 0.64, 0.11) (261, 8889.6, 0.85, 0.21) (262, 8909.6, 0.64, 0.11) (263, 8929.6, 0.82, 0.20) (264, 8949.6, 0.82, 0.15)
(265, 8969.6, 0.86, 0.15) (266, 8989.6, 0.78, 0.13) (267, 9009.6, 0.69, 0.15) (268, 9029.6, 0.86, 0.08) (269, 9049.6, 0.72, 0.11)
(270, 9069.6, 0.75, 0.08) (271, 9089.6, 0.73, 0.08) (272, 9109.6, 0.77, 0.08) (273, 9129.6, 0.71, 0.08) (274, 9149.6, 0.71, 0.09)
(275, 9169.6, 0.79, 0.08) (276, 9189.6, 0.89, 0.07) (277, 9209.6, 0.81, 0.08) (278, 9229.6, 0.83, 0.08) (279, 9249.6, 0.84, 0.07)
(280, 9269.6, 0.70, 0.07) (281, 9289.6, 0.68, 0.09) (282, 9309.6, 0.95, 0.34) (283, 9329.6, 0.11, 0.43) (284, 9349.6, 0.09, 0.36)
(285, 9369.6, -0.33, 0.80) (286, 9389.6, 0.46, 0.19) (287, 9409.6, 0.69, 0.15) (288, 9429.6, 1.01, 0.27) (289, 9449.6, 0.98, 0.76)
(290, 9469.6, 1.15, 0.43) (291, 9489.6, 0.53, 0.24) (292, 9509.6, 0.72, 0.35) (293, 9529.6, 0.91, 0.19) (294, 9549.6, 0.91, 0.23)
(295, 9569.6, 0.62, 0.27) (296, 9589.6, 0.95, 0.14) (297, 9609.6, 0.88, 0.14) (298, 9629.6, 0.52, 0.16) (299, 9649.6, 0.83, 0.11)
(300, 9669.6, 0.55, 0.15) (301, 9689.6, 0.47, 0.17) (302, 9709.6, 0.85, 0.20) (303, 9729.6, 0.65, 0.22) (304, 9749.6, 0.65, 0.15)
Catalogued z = 0.190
